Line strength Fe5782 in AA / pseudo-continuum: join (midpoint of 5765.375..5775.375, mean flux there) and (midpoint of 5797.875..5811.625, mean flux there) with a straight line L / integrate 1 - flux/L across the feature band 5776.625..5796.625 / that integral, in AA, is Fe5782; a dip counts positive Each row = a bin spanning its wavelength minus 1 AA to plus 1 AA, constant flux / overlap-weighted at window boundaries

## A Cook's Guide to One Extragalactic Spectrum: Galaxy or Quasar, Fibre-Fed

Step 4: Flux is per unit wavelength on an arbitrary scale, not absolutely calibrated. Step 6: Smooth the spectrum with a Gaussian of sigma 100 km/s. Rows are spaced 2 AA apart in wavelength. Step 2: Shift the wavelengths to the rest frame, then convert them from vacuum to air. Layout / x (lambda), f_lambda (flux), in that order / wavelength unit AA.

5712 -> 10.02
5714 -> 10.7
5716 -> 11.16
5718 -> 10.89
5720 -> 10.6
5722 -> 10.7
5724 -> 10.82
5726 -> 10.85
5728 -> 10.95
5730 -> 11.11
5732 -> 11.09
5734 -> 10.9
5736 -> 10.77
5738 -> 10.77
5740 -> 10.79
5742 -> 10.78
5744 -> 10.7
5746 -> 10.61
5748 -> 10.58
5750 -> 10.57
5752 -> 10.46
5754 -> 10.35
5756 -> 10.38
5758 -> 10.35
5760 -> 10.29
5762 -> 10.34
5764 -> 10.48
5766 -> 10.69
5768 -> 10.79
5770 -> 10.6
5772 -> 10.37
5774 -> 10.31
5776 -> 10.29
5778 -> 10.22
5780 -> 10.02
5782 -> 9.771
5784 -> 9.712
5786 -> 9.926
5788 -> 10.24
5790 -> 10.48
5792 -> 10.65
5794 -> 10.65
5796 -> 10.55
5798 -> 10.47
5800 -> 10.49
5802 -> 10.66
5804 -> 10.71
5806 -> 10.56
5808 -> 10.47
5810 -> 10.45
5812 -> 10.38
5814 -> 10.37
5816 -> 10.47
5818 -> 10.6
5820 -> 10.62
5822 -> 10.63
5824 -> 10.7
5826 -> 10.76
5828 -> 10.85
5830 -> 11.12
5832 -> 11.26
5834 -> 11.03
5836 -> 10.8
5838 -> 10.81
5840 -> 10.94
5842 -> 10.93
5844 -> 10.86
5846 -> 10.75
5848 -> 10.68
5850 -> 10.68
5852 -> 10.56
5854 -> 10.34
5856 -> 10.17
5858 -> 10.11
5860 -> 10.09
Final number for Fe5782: 0.6 AA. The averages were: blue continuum 10.5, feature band 10.2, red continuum 10.5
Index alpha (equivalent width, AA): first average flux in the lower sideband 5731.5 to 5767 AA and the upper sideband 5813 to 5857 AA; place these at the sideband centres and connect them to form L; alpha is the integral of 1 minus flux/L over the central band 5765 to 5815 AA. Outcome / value 1.24 AA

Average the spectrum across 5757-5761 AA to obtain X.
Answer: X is 10.3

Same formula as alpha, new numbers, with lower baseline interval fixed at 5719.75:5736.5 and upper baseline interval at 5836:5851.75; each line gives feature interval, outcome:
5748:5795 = 2.2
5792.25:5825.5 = 0.8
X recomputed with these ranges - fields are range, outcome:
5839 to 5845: 10.9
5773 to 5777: 10.3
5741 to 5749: 10.7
